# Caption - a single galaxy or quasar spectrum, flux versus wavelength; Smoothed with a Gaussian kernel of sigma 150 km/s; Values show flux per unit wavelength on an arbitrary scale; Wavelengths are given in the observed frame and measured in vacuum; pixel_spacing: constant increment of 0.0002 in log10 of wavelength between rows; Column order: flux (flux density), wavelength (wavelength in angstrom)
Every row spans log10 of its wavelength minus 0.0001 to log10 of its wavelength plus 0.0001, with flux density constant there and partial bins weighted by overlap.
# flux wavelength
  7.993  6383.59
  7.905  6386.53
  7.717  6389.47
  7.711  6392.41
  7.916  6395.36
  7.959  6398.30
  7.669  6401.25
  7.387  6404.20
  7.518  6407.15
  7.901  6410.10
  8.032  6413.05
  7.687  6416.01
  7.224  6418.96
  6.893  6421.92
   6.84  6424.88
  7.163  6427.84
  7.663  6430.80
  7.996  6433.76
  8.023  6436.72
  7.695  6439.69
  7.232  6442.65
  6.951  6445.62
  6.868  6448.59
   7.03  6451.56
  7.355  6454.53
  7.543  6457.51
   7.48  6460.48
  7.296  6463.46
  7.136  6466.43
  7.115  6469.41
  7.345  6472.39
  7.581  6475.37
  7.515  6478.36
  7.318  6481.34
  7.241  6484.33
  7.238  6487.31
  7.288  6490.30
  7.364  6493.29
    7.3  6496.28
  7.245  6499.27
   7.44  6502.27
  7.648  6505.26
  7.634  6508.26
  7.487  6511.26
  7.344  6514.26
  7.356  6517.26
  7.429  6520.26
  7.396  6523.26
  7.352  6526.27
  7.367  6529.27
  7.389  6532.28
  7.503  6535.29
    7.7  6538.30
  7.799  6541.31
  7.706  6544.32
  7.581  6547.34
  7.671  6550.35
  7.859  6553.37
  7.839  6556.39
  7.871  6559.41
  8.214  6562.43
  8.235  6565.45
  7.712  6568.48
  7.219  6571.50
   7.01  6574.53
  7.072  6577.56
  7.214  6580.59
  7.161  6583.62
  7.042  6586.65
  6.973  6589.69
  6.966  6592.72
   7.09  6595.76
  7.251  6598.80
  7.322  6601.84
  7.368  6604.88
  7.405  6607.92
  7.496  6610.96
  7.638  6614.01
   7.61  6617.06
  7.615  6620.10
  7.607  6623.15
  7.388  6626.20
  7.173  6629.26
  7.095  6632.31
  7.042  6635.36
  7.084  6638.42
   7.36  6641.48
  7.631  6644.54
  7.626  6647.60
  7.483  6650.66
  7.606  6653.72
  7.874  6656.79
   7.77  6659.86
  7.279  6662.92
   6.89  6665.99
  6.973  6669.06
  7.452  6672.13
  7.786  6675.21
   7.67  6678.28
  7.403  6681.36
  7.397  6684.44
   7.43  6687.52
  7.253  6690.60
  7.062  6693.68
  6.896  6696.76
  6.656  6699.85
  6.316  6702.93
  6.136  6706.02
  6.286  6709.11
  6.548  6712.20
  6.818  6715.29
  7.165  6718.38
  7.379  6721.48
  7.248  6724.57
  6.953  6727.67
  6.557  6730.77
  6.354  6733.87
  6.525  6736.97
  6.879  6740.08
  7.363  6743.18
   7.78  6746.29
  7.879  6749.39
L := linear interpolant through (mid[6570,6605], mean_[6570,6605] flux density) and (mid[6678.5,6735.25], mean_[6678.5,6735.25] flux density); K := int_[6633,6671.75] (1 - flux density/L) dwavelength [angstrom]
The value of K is -2.1 angstrom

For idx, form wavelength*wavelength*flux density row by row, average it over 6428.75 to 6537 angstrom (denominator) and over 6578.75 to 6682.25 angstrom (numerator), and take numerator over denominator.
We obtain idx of 1.04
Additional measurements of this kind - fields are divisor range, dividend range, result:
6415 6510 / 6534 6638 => 1.05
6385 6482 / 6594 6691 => 1.06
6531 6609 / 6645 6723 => 0.99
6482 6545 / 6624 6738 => 1.01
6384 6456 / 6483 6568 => 1.04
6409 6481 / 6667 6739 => 1.02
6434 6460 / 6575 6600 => 1.00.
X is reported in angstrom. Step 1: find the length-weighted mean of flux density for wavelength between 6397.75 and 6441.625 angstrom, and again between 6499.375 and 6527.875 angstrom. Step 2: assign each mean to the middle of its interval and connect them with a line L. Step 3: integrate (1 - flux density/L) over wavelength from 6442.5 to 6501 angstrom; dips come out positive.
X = 1.7 angstrom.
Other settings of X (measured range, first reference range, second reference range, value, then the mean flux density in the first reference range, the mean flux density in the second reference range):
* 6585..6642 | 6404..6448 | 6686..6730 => -1.8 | 7.47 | 6.86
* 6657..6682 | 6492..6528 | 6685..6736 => -1.7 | 7.42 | 6.82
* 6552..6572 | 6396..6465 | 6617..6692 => -1.2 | 7.46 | 7.42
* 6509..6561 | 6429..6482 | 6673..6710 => -2.1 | 7.4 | 7.04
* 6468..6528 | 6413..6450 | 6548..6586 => 0.8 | 7.38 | 7.58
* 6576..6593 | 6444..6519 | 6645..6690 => 0.8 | 7.32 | 7.47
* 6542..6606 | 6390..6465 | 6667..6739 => -2.1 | 7.48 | 6.97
